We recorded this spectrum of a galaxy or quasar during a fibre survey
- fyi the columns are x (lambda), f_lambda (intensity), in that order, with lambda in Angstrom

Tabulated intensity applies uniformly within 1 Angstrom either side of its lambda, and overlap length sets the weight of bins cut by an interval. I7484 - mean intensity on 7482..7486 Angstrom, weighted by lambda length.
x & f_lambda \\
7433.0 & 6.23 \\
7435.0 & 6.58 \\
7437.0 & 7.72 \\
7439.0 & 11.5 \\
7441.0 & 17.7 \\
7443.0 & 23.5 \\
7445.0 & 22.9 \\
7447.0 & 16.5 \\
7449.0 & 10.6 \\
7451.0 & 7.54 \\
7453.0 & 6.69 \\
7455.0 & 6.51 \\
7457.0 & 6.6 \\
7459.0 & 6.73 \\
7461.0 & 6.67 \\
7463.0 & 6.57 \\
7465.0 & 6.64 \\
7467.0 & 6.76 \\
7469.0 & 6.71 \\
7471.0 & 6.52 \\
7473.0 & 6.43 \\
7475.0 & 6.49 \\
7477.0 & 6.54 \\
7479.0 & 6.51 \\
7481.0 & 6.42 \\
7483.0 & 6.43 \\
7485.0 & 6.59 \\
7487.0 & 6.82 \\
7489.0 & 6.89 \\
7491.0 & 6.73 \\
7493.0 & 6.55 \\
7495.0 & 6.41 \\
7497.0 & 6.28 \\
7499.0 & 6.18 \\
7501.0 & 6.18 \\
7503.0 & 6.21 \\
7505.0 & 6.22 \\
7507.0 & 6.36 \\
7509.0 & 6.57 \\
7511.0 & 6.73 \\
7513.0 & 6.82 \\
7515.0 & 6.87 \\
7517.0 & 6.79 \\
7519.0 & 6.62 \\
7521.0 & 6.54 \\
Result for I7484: 6.51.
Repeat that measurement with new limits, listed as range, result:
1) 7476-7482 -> 6.49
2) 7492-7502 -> 6.32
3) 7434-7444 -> 13.4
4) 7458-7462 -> 6.7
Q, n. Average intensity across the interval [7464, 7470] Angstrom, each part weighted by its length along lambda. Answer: 6.7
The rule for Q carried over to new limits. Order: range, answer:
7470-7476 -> 6.48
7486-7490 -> 6.86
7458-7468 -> 6.67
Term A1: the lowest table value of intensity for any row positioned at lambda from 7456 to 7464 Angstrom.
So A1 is 6.57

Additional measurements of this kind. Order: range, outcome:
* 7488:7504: 6.18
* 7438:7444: 11.5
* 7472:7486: 6.42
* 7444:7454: 6.69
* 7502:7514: 6.21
